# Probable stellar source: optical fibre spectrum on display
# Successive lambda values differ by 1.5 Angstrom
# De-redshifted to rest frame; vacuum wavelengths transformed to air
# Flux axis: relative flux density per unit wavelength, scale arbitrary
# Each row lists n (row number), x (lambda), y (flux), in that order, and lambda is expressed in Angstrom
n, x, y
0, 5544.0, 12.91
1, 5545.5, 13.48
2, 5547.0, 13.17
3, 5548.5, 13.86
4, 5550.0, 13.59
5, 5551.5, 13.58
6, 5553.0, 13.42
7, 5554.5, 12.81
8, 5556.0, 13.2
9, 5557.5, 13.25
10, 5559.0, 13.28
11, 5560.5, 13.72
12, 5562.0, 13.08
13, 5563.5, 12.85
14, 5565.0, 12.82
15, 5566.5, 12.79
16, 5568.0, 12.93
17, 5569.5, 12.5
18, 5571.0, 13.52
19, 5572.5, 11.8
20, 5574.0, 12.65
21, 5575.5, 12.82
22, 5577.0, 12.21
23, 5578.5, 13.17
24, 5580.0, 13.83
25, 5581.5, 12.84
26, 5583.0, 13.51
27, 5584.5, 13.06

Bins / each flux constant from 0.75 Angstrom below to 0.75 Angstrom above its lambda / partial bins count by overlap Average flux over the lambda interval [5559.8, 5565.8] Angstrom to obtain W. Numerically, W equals 13.1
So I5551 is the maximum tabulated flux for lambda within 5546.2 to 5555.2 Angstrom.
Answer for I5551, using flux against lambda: 13.86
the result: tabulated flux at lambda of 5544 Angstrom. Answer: 12.91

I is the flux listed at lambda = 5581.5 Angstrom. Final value 12.84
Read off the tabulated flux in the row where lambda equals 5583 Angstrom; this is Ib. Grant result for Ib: 13.51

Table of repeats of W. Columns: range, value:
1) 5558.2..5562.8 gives 13.4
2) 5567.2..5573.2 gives 12.7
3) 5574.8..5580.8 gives 13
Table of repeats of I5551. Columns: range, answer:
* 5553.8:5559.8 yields 13.28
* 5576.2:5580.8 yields 13.83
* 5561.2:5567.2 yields 13.08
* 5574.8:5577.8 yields 12.82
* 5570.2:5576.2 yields 13.52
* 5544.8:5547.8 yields 13.48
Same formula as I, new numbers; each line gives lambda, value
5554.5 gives 12.81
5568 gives 12.93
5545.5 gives 13.48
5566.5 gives 12.79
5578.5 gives 13.17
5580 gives 13.83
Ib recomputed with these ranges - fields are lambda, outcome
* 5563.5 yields 12.85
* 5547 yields 13.17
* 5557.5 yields 13.25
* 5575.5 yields 12.82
